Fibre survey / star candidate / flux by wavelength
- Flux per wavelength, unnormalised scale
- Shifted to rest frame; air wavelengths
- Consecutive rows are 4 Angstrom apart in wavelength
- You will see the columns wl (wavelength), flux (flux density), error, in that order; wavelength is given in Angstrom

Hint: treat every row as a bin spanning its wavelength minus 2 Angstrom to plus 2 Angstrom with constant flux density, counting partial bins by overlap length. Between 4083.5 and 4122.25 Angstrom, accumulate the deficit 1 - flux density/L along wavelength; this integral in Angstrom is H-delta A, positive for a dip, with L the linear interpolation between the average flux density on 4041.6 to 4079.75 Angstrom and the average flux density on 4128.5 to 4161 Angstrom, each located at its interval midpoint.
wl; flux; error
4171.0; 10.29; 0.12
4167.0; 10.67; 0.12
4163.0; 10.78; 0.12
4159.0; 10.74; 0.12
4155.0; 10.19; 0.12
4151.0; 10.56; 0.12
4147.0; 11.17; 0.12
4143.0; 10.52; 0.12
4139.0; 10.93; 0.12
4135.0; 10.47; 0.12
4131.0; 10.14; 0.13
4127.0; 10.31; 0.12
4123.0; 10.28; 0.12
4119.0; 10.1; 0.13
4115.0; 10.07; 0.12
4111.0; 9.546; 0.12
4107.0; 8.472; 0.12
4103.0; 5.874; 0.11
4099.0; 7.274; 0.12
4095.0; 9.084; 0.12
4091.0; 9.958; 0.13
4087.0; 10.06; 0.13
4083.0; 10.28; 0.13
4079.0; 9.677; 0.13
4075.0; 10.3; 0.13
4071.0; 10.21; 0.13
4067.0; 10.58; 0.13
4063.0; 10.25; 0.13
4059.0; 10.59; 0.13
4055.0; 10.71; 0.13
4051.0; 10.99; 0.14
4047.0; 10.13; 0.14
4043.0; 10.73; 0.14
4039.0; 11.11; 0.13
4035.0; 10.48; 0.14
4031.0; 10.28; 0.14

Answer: 5.5 Angstrom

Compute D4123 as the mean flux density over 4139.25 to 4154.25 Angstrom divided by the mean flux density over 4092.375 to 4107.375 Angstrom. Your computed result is 1.40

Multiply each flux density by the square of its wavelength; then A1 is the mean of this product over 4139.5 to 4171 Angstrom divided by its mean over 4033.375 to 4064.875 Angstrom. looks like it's 1.06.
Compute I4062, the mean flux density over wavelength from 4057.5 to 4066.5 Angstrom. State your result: 10.4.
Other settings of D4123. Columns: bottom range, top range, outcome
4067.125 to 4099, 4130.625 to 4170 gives 1.08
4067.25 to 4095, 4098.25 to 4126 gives 0.89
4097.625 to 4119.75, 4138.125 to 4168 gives 1.26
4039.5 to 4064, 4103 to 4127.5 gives 0.89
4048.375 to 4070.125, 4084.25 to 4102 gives 0.85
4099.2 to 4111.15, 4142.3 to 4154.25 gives 1.41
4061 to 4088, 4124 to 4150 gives 1.04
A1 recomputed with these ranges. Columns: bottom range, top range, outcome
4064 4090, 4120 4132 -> 1.03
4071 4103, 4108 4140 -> 1.11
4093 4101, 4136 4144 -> 1.34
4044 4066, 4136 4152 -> 1.07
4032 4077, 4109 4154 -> 1.02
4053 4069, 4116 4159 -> 1.03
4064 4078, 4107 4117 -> 0.94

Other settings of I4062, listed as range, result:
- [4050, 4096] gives 10.2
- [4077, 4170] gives 9.88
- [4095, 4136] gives 9.22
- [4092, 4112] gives 8.07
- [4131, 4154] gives 10.7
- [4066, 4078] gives 10.3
